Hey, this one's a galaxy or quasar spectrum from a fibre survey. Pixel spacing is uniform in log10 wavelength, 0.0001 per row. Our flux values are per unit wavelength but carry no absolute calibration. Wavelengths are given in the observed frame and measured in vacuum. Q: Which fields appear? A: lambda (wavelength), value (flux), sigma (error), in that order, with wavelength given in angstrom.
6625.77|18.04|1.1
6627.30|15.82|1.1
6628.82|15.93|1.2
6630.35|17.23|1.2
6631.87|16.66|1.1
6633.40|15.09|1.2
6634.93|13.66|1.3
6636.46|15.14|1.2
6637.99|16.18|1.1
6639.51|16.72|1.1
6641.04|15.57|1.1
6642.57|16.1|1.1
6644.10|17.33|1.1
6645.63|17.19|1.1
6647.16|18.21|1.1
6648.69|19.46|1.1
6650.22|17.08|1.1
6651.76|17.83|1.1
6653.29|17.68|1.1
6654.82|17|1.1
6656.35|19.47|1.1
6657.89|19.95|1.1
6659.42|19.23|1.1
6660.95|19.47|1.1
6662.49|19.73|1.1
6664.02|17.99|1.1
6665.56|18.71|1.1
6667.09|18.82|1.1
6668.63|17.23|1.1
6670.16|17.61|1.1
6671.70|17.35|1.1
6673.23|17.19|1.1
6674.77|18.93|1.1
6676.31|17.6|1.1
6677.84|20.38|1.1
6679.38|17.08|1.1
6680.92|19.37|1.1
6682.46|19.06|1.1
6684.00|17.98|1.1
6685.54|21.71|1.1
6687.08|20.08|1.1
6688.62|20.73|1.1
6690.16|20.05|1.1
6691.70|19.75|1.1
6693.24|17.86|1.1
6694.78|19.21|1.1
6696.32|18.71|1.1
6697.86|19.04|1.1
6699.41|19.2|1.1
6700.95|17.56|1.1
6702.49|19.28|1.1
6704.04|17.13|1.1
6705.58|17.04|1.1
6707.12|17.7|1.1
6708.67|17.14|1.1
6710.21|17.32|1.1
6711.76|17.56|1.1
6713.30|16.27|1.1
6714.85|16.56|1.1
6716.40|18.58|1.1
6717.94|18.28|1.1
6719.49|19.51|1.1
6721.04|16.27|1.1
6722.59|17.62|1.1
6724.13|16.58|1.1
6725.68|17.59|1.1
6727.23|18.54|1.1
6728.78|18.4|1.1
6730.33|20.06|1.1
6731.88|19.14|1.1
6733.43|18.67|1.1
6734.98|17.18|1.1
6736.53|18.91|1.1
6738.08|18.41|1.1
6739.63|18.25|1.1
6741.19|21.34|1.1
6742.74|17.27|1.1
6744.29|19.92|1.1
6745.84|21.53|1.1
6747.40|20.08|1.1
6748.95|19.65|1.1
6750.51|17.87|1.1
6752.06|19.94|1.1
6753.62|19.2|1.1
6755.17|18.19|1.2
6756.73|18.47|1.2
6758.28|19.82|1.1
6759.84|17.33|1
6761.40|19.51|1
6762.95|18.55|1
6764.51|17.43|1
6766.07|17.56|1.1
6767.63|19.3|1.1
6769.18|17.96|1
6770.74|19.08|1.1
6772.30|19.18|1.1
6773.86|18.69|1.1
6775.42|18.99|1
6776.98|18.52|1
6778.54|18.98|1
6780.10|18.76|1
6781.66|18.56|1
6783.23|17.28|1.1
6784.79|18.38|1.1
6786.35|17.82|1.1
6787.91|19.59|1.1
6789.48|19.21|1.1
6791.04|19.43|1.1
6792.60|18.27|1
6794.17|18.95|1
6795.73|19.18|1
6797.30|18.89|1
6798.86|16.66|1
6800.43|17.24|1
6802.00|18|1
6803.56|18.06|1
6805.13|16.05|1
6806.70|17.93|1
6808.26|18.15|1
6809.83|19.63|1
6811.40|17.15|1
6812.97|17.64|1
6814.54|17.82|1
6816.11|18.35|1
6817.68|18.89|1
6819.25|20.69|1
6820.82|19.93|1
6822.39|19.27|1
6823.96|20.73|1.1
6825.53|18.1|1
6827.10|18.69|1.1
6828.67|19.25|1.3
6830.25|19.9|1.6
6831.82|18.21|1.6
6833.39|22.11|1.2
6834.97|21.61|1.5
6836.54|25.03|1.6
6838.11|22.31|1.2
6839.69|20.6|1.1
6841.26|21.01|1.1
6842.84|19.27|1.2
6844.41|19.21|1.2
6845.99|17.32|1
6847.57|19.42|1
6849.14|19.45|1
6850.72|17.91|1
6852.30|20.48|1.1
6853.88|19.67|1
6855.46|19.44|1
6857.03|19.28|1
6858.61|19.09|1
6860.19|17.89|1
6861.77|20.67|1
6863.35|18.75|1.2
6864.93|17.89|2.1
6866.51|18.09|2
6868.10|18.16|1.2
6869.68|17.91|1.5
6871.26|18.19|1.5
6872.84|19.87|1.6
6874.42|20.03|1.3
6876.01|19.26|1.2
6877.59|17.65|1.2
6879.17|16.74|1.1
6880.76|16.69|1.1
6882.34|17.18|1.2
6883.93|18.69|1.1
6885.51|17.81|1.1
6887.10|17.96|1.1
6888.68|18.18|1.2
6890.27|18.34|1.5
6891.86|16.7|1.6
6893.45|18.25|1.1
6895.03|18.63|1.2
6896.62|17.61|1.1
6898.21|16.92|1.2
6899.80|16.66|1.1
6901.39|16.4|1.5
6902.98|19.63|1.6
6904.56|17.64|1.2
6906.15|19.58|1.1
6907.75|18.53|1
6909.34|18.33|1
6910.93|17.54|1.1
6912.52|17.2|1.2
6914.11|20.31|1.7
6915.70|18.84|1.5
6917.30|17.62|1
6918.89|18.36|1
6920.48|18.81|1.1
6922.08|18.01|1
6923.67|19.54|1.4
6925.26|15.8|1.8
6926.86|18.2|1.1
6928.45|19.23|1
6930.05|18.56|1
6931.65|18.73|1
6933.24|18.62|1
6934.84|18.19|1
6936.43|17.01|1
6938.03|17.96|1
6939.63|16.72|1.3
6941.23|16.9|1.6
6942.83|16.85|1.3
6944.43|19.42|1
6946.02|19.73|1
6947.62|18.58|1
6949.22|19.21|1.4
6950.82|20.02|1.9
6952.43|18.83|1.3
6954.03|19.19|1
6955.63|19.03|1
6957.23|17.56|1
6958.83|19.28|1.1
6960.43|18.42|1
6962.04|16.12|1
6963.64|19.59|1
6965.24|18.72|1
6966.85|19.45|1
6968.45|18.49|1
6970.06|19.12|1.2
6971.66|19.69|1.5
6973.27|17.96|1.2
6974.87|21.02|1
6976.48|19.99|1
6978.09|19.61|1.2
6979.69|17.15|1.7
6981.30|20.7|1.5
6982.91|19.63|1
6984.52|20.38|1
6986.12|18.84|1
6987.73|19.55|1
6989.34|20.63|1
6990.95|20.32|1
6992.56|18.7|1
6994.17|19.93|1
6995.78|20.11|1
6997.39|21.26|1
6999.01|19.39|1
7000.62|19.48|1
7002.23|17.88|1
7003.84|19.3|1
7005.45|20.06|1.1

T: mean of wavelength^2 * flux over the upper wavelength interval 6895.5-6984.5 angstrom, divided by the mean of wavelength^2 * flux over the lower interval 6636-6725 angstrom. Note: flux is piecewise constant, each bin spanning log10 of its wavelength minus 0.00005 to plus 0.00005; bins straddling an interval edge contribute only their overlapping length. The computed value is 1.10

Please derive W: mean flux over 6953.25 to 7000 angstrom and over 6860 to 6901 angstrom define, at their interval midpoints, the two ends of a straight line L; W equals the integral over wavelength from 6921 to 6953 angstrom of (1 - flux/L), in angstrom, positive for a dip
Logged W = 0.8 angstrom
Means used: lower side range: 18.1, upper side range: 19.3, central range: 18.3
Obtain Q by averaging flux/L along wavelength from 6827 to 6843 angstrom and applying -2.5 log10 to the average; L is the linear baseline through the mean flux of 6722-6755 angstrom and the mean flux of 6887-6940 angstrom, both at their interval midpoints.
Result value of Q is -0.13 mag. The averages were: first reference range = 18.9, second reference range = 18.1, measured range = 20.9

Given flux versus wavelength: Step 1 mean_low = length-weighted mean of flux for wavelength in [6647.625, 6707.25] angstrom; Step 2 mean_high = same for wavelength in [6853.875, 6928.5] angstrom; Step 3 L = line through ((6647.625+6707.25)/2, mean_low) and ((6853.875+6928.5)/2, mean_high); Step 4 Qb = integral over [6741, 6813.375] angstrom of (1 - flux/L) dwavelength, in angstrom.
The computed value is -0.5 angstrom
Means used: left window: 18.7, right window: 18.3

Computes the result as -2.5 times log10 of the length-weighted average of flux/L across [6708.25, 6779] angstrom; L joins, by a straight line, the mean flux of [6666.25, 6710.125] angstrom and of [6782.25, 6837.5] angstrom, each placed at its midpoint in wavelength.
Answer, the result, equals 0.01 mag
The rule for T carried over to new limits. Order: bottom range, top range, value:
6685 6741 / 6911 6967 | 1.07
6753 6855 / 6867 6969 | 0.99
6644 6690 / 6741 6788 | 1.04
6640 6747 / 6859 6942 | 1.05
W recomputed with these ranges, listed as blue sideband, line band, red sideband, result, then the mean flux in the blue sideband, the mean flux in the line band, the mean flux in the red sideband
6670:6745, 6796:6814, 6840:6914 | 0.6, 18.4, 17.8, 18.4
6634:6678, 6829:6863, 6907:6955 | -3.4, 17.7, 20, 18.4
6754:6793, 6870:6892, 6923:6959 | 0.4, 18.6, 18.1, 18.4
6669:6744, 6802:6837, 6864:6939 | -1.8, 18.4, 19.2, 18.1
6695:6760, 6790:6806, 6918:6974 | 0.3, 18.4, 18.1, 18.5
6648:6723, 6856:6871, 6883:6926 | -0.4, 18.4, 18.6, 18.1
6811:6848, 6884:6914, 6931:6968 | 1.6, 19.7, 18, 18.4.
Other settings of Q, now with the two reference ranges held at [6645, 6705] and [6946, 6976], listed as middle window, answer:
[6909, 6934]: 0.03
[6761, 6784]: 0.01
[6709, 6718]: 0.08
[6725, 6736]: 0.01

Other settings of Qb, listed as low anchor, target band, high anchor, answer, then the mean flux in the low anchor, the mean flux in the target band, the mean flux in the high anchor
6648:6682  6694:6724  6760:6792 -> 1.02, 18.4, 17.9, 18.6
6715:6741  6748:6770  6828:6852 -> 0.19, 18.3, 18.6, 20.2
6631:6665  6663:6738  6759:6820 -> -2.44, 17.4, 18.4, 18.4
